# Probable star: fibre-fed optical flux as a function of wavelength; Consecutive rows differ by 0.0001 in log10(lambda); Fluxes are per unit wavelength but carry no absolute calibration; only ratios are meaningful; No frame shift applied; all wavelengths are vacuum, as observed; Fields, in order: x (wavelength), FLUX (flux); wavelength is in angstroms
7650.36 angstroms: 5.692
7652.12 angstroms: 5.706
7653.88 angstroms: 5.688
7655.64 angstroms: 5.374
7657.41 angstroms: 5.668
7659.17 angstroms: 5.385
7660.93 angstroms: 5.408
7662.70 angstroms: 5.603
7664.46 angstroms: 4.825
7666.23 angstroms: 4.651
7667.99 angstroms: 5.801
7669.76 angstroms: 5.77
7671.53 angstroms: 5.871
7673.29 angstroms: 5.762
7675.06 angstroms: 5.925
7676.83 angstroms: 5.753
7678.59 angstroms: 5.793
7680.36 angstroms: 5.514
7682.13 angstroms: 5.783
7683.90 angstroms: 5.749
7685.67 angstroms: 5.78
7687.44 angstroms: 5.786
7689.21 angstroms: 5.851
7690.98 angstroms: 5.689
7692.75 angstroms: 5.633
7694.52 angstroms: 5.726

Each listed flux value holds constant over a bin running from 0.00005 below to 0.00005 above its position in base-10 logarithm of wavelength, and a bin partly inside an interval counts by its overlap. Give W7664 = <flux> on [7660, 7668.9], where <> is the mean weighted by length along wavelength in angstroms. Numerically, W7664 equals 5.26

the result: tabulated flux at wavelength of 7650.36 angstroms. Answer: 5.692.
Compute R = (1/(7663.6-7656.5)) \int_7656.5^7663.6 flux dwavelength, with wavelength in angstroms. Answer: 5.51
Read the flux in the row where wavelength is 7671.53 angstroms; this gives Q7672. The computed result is 5.871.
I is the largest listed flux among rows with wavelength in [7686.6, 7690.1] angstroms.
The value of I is 5.851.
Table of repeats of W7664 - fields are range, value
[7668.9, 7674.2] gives 5.8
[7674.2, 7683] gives 5.75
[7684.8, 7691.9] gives 5.78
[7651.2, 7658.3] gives 5.61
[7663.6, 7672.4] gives 5.38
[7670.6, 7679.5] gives 5.82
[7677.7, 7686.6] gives 5.73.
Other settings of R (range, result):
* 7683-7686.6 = 5.76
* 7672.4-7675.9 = 5.85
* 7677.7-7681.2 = 5.67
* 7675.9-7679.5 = 5.78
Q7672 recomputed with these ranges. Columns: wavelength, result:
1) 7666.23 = 4.651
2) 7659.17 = 5.385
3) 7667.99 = 5.801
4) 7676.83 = 5.753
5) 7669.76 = 5.77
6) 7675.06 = 5.925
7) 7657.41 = 5.668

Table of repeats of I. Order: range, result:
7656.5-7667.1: 5.668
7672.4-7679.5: 5.925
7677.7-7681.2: 5.793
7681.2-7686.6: 5.783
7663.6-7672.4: 5.871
